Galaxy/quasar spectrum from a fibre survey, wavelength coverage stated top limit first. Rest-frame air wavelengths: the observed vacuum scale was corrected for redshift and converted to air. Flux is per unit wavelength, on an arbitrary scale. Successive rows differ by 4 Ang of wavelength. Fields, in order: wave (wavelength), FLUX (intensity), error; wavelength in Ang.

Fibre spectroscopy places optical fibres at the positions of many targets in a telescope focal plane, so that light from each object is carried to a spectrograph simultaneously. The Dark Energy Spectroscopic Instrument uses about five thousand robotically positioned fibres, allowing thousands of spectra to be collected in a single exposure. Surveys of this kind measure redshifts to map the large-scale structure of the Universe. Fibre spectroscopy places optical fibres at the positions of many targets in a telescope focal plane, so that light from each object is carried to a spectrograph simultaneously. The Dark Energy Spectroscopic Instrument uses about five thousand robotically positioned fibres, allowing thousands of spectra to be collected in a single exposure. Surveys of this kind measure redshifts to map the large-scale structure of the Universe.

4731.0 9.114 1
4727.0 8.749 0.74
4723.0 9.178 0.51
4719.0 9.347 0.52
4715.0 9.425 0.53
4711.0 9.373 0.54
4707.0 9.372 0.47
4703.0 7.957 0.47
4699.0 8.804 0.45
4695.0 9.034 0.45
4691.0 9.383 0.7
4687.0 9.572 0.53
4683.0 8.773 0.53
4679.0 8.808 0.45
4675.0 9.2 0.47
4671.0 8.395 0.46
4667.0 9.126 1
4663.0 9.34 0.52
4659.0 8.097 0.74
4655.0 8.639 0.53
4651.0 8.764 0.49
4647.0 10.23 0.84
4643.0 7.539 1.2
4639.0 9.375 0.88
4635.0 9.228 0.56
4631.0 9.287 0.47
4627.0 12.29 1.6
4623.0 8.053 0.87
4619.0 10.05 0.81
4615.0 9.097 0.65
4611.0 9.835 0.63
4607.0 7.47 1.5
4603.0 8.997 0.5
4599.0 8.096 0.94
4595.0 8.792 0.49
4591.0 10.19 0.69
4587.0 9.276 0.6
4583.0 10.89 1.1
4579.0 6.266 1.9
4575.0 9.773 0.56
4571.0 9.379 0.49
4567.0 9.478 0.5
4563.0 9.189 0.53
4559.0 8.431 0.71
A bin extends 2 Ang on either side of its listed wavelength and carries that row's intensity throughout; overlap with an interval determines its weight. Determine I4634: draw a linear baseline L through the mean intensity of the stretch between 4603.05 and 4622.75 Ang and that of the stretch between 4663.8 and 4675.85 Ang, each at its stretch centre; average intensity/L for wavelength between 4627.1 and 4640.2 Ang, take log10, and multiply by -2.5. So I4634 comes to -0.087 mag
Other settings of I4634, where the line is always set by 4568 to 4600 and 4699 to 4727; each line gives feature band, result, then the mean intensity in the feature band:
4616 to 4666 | -0.02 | 9.24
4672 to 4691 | 0.00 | 9.08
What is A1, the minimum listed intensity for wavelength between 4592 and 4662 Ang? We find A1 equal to 7.47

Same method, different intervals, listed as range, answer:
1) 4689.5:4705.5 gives 7.957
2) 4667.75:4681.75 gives 8.395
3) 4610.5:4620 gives 9.097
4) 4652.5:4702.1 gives 8.097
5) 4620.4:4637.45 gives 8.053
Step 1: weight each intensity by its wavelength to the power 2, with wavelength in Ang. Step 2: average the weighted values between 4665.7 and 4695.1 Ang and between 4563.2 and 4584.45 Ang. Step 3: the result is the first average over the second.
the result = 1.0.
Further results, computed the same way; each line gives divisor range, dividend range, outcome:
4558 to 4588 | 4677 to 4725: 1.06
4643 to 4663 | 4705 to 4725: 1.09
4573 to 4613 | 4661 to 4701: 1.05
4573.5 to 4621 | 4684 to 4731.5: 1.05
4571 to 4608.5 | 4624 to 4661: 1.06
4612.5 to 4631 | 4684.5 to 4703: 0.95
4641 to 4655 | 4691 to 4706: 1.01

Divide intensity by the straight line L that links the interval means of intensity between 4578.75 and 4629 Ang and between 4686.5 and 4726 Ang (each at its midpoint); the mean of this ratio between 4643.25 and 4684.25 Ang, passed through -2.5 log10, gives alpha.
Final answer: 0.04 mag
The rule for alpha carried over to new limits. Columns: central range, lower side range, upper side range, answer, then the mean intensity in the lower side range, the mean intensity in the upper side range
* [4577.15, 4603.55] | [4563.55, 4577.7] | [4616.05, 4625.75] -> 0.046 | 9.34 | 9.31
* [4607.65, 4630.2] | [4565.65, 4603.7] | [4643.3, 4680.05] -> -0.079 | 9.11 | 8.89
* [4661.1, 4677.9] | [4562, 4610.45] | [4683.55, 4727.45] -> 0.009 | 9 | 9.11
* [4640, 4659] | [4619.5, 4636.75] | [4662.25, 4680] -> 0.073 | 9.75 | 8.96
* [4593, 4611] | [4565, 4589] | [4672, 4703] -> 0.077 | 9.18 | 8.99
